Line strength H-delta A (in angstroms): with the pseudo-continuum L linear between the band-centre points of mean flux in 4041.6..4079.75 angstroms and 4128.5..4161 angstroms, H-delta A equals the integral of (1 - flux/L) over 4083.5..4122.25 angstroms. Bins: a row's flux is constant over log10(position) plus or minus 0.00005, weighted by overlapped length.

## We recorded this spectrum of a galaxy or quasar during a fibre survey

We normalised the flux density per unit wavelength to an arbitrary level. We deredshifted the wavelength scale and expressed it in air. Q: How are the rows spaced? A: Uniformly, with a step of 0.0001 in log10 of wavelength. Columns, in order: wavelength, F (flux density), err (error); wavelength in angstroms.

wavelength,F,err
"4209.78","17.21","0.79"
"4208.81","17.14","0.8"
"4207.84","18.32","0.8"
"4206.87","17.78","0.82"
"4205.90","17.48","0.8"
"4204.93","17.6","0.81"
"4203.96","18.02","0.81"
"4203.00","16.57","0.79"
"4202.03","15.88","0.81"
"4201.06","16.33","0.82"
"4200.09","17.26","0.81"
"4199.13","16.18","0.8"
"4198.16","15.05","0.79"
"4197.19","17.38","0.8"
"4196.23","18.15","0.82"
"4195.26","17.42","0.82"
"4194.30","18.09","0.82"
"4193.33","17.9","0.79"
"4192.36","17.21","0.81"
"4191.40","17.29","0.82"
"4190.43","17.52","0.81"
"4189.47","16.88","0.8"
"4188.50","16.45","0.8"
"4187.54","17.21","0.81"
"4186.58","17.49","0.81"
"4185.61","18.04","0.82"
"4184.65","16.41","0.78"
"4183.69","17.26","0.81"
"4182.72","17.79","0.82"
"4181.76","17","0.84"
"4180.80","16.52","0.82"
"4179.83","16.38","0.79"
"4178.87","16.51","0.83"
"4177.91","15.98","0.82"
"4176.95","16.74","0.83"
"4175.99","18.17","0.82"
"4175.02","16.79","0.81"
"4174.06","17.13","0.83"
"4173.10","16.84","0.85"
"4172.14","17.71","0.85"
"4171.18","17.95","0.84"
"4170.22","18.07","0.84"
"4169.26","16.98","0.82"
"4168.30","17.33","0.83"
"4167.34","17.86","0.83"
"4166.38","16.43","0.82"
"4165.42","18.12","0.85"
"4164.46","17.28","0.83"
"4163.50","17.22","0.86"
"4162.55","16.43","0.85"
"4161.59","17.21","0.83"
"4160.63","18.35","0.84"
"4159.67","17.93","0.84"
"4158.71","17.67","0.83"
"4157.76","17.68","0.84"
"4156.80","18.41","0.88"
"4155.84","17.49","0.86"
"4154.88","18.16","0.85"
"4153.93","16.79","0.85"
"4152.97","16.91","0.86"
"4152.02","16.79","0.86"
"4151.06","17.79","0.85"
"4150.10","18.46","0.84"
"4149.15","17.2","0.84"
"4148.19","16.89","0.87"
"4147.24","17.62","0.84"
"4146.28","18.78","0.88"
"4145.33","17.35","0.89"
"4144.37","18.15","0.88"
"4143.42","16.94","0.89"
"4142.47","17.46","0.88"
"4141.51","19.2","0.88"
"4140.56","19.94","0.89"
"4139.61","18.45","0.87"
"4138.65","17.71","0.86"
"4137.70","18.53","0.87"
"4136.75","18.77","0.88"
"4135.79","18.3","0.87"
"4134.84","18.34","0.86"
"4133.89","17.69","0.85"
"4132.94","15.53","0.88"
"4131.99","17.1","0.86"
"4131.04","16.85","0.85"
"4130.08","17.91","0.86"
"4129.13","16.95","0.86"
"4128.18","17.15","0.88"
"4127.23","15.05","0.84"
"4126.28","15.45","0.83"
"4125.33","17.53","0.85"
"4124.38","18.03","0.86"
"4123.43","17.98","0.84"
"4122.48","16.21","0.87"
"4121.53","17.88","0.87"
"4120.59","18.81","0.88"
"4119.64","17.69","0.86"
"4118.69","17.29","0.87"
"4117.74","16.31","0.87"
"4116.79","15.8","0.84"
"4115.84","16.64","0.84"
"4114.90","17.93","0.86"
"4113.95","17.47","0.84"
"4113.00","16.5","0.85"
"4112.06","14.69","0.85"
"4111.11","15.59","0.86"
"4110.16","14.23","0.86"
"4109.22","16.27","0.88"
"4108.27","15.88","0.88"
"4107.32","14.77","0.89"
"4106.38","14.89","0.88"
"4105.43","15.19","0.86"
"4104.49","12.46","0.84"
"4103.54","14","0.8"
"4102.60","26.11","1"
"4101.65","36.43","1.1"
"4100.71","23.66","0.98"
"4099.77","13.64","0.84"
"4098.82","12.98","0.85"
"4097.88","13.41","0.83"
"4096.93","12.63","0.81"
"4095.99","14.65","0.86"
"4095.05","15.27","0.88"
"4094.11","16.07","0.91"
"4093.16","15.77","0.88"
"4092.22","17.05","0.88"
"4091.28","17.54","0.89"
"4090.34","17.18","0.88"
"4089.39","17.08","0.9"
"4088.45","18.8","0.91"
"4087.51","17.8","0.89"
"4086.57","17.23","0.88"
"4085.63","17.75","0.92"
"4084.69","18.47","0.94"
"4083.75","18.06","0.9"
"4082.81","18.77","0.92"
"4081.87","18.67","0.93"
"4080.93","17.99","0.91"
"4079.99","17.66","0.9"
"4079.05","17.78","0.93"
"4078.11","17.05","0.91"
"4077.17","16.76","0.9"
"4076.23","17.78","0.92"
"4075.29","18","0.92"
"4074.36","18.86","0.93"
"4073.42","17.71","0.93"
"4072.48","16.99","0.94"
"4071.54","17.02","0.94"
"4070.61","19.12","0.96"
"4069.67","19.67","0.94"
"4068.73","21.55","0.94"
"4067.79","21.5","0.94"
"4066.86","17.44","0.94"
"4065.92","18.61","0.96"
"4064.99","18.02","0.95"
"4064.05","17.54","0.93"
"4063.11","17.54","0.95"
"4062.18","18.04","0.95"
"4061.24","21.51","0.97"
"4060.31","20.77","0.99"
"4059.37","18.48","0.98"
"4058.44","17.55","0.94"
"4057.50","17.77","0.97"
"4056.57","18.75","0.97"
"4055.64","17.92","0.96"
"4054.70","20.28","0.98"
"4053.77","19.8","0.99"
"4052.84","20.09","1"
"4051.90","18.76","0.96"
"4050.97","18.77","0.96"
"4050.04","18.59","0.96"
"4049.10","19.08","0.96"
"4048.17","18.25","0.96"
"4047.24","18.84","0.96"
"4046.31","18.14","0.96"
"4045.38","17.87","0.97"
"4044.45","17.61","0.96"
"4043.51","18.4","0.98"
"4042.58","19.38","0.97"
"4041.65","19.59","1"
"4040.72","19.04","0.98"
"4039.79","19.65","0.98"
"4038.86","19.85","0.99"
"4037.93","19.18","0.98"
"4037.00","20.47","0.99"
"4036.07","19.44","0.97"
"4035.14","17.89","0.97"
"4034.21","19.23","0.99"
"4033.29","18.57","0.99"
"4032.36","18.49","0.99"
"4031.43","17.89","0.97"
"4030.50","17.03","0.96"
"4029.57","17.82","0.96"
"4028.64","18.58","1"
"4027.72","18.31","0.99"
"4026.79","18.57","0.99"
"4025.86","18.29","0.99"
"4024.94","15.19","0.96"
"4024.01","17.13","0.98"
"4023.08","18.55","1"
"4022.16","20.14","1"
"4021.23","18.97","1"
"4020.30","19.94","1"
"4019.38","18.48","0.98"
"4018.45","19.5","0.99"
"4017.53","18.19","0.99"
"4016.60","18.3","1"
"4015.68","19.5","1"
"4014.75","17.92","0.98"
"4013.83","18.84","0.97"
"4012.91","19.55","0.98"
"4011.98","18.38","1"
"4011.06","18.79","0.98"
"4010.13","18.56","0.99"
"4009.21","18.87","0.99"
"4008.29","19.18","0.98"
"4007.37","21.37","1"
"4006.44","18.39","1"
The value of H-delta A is 2.49 angstroms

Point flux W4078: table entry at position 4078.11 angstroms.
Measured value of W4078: 17.05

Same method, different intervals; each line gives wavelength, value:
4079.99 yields 17.66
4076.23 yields 17.78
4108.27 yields 15.88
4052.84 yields 20.09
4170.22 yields 18.07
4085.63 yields 17.75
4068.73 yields 21.55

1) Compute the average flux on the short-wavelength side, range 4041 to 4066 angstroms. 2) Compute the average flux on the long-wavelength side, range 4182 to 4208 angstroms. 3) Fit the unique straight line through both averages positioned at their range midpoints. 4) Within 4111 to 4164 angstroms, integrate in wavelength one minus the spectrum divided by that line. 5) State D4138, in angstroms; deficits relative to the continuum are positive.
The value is 1.2 angstroms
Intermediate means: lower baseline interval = 18.7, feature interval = 17.4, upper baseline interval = 17.2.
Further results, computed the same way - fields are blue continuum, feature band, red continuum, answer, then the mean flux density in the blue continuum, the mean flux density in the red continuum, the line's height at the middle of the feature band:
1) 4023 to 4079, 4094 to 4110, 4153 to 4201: 1.0 angstroms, 18.6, 17.3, 18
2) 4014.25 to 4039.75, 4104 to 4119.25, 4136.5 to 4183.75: 1.8 angstroms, 18.6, 17.5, 17.9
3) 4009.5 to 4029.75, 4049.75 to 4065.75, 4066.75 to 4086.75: -0.4 angstroms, 18.5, 18.3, 18.4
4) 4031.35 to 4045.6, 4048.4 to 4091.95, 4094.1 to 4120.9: -1.1 angstroms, 19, 16.8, 18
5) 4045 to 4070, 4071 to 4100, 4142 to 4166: 2.6 angstroms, 18.9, 17.6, 18.5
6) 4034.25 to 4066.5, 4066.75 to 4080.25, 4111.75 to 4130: -0.1 angstroms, 18.9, 17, 18.2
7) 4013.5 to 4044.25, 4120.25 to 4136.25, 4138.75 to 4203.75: 0.5 angstroms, 18.7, 17.4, 17.8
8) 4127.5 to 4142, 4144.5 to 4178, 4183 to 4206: 0.1 angstroms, 17.8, 17.1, 17.5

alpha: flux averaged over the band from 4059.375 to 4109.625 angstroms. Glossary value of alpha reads 17.8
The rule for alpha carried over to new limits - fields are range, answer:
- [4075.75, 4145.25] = 17.3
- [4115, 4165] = 17.5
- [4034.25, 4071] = 19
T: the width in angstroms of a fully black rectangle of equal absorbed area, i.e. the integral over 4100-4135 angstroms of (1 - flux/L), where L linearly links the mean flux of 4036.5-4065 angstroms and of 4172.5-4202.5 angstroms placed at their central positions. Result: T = 1.2 angstroms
